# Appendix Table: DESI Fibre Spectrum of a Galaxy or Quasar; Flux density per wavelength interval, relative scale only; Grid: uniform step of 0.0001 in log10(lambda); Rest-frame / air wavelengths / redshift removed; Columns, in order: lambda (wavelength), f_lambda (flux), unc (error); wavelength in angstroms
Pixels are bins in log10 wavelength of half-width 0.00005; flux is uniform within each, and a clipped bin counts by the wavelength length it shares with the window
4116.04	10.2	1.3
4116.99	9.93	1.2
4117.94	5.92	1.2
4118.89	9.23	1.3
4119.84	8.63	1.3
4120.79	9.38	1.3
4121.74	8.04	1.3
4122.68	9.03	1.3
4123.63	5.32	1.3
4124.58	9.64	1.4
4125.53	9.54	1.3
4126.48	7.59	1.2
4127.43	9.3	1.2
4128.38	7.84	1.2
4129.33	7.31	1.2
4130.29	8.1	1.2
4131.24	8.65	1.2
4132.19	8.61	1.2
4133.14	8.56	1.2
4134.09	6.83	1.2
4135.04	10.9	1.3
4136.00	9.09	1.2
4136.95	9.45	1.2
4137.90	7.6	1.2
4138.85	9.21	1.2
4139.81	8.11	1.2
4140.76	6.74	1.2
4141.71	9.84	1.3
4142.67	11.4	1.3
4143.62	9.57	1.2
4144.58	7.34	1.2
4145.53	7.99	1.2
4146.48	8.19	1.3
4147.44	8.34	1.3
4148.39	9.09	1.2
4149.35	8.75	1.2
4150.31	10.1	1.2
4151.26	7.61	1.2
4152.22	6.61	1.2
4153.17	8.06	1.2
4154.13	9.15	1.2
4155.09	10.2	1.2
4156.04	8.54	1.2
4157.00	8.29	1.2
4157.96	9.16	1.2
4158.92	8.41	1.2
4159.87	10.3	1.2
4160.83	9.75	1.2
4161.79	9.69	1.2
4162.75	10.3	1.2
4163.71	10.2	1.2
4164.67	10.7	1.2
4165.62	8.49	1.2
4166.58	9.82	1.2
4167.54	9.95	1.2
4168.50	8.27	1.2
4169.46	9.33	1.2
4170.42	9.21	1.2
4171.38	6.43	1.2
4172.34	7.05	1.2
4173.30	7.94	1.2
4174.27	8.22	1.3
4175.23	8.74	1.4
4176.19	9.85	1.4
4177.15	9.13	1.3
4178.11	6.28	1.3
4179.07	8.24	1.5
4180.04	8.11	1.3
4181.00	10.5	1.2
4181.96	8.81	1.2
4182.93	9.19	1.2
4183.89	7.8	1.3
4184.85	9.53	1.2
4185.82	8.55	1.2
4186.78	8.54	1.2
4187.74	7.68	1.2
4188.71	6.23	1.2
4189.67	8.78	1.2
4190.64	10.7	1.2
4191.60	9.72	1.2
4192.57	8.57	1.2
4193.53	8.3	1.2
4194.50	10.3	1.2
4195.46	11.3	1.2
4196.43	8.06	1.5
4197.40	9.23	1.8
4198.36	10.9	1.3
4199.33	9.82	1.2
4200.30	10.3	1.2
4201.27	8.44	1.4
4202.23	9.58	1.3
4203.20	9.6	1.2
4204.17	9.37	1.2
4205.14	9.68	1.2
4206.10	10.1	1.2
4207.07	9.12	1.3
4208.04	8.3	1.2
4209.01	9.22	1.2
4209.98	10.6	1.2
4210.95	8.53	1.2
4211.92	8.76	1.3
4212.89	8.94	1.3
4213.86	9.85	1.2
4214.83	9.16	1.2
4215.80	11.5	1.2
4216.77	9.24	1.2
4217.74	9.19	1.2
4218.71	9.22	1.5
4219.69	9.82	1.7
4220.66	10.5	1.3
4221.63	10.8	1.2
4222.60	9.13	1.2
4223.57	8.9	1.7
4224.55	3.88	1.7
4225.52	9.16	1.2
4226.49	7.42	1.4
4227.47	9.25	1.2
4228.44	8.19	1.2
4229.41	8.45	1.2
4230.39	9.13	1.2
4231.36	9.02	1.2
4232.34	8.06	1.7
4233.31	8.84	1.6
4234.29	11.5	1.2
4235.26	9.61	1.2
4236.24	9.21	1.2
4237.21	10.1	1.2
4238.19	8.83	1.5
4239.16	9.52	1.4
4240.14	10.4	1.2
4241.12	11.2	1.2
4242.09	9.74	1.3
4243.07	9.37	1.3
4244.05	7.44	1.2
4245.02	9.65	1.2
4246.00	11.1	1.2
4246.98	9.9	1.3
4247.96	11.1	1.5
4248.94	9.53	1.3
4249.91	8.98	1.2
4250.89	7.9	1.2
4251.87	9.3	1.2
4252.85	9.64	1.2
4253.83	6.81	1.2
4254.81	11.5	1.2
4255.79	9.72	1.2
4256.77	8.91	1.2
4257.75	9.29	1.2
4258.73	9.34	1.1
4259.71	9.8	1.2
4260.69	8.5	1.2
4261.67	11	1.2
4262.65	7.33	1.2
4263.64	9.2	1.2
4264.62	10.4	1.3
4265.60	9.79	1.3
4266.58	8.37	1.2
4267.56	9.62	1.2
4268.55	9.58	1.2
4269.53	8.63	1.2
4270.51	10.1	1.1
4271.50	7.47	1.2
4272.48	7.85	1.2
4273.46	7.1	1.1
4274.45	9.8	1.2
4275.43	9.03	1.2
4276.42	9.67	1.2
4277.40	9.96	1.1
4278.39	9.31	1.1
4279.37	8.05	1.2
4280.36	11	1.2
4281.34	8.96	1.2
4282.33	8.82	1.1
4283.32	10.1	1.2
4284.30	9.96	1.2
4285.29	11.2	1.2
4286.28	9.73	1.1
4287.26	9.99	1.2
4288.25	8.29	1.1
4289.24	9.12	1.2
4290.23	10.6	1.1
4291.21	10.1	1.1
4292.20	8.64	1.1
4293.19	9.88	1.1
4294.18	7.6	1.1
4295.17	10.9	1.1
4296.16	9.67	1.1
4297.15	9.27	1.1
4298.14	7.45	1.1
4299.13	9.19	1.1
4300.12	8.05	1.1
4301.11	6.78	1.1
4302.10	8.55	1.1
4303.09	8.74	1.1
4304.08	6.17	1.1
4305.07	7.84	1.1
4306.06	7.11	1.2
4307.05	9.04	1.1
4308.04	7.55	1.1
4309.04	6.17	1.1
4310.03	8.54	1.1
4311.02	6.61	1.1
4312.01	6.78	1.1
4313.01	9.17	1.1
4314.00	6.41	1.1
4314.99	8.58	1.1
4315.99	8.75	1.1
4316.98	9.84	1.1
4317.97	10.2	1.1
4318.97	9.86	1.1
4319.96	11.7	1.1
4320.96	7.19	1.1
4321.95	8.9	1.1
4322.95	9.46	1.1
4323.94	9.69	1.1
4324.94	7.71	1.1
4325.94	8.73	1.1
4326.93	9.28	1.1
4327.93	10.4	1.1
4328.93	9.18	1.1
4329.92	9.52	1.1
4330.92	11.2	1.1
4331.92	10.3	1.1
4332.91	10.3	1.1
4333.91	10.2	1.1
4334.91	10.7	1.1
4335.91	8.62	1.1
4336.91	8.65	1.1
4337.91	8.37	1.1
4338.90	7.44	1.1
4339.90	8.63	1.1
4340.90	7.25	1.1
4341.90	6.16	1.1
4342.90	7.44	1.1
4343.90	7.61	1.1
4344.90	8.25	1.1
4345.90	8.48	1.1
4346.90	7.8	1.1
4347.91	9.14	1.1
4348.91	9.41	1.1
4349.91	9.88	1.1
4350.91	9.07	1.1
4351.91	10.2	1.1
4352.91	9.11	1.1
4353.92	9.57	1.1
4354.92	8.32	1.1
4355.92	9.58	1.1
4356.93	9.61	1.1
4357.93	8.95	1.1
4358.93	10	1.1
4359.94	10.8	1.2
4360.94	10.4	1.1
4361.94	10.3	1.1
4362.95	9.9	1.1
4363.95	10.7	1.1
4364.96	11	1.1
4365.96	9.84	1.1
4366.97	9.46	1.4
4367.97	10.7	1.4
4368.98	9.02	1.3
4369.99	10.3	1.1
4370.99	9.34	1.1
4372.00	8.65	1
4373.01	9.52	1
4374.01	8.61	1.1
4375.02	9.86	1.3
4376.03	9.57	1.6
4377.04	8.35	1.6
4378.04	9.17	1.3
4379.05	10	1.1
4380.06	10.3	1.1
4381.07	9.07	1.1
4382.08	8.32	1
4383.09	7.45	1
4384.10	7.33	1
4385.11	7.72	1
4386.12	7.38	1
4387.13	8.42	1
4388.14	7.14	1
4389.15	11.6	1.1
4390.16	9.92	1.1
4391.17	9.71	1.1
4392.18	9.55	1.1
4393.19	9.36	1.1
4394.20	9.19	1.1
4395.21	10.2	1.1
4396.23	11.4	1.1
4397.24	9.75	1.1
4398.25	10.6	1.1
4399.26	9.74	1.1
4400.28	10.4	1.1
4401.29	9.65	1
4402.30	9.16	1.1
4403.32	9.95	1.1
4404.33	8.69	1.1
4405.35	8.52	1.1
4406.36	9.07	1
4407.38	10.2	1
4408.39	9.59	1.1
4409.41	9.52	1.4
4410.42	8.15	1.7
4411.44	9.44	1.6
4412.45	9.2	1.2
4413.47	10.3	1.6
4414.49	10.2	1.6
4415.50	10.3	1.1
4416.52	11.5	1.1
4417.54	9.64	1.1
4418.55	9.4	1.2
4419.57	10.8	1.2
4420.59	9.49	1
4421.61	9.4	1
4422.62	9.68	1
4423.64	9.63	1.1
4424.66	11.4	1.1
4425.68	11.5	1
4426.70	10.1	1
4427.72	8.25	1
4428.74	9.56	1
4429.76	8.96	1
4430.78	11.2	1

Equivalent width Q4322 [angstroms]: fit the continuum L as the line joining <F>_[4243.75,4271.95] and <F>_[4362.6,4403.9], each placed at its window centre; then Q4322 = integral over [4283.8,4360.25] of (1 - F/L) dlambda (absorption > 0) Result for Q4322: 4.0 angstroms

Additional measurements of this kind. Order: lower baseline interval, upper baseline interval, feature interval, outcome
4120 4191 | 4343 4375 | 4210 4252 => -1.5 angstroms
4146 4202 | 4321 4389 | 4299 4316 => 2.5 angstroms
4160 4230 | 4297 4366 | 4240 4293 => -2.6 angstroms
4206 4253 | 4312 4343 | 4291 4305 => 0.8 angstroms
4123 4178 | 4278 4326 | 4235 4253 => -1.7 angstroms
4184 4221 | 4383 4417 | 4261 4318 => 3.3 angstroms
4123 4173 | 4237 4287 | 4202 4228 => -0.2 angstroms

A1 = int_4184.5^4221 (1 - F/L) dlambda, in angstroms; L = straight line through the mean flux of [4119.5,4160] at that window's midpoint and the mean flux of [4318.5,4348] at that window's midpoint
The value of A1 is -2.7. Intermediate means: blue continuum 8.6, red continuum 8.93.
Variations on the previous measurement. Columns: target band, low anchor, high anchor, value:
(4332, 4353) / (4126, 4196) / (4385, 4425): 1.55 angstroms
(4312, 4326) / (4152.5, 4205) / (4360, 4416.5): 0.61 angstroms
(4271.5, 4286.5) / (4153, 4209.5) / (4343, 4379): -0.07 angstroms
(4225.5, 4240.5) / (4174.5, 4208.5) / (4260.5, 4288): 0.04 angstroms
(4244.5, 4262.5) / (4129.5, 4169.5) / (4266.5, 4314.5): -1.46 angstroms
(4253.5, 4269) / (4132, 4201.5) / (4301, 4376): -0.69 angstroms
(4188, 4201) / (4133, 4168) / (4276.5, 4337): -0.52 angstroms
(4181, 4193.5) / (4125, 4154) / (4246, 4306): 0.04 angstroms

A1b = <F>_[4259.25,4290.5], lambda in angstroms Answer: 9.31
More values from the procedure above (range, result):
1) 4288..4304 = 8.86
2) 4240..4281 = 9.33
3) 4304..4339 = 8.83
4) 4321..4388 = 9.14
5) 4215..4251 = 9.33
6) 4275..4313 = 8.8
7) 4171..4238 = 9.02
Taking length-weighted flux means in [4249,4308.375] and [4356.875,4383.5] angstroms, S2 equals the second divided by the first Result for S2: 1.06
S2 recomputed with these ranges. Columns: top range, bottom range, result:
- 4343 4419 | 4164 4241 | 1.04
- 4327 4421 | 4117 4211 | 1.06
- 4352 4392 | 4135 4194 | 1.06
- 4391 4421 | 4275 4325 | 1.10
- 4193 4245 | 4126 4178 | 1.06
